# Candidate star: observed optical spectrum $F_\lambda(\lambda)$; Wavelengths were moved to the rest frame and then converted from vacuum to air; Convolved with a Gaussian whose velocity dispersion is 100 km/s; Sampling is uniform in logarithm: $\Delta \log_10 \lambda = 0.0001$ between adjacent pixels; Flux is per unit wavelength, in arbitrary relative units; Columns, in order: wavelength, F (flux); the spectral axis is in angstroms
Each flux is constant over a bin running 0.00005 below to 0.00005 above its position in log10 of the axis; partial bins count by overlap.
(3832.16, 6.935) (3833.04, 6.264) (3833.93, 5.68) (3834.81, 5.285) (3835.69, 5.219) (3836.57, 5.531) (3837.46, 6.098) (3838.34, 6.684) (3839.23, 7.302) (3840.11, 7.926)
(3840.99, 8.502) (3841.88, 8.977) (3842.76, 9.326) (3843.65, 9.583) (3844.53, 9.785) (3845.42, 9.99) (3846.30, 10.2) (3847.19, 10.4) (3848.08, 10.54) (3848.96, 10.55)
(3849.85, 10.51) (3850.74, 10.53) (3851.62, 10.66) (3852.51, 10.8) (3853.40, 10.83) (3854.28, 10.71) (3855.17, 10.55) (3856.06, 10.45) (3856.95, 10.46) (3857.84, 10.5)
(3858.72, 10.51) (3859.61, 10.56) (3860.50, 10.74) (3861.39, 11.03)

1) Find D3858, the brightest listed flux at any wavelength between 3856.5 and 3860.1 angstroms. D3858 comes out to 10.56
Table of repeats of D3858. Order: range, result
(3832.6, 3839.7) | 7.302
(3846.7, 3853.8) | 10.83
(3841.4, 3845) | 9.785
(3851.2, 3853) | 10.8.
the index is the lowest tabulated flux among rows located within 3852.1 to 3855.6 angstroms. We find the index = 10.55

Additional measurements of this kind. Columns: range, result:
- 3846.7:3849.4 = 10.4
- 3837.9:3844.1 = 6.684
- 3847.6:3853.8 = 10.51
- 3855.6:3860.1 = 10.45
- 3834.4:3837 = 5.219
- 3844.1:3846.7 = 9.785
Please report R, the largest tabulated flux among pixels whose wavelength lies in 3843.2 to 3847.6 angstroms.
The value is 10.4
